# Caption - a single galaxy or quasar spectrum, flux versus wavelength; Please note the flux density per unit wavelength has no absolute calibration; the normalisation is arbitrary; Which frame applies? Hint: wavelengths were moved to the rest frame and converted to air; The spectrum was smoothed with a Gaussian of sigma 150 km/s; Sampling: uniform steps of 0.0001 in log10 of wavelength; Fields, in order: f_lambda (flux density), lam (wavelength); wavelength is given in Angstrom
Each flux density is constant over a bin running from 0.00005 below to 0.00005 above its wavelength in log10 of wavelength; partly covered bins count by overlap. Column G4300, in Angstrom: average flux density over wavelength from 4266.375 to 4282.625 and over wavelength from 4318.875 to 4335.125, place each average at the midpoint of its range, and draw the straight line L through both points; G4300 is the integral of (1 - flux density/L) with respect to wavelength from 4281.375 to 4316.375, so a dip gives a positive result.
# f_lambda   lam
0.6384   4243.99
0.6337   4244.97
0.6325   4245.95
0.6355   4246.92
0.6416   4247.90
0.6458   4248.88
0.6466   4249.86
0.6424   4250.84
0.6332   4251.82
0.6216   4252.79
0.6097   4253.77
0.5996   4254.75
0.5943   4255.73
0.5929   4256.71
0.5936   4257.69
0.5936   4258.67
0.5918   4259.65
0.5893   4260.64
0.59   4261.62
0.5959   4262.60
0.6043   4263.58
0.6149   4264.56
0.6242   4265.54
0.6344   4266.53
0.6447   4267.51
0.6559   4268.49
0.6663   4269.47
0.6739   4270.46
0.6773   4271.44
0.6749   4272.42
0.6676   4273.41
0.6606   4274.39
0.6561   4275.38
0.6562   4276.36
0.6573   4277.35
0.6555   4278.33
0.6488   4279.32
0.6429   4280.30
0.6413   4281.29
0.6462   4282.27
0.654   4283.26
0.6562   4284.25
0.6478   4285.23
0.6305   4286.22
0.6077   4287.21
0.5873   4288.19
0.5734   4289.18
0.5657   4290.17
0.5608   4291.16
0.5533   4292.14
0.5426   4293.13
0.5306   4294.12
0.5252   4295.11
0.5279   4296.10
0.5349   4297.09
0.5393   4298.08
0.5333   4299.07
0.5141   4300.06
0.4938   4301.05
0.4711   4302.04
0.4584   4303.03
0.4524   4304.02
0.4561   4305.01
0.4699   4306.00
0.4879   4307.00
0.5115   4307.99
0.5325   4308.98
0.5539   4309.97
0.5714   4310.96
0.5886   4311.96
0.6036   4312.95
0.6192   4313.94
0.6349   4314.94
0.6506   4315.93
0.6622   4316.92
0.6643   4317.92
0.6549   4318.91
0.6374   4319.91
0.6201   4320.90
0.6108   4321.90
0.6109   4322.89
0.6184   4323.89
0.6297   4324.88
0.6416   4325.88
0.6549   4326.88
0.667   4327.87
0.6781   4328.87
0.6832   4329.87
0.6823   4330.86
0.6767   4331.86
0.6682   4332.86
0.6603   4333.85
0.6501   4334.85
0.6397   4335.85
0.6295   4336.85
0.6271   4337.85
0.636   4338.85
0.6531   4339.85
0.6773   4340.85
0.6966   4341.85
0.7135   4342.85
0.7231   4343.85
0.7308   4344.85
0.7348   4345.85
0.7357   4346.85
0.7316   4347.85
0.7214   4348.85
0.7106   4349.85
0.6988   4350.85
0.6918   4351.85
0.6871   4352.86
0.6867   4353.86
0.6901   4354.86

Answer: 5.2 Angstrom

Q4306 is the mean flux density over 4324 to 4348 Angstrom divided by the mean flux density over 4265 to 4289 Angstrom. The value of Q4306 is 1.0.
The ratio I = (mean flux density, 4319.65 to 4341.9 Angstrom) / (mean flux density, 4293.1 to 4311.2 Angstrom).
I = 1.3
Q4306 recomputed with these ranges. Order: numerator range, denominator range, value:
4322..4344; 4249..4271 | 1.06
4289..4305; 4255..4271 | 0.84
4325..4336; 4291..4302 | 1.25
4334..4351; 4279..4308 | 1.24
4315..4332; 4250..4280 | 1.03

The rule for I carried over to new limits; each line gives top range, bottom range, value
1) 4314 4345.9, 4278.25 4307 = 1.18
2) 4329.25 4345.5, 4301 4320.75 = 1.20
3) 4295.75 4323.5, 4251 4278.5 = 0.89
